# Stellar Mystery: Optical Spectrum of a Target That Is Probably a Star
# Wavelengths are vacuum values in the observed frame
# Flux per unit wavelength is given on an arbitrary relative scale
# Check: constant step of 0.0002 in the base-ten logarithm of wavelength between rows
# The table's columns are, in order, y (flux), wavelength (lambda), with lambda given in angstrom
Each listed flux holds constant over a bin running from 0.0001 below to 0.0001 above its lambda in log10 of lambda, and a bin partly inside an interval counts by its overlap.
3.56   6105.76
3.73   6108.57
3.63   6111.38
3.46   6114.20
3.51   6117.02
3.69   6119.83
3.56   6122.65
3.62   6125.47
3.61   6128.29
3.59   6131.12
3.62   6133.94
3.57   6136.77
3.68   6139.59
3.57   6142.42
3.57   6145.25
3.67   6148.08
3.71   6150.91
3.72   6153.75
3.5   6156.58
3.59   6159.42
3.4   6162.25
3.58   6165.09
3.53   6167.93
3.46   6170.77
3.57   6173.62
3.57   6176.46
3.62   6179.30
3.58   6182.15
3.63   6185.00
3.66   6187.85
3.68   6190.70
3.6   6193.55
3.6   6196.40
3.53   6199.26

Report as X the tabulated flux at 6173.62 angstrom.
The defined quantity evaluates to 3.57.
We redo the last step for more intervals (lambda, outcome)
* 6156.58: 3.5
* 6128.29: 3.61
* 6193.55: 3.6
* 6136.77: 3.57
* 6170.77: 3.46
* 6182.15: 3.58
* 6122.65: 3.56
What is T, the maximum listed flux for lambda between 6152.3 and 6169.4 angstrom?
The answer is 3.72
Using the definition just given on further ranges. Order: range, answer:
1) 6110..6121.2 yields 3.69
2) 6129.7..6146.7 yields 3.68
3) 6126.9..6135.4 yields 3.62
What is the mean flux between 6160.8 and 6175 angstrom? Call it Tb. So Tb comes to 3.51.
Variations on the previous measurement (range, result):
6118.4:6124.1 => 3.63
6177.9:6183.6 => 3.6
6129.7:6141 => 3.61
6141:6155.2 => 3.65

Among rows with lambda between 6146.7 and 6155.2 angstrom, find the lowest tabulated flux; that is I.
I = 3.67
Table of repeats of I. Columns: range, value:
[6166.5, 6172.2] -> 3.46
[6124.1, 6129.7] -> 3.61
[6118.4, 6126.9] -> 3.56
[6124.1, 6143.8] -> 3.57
